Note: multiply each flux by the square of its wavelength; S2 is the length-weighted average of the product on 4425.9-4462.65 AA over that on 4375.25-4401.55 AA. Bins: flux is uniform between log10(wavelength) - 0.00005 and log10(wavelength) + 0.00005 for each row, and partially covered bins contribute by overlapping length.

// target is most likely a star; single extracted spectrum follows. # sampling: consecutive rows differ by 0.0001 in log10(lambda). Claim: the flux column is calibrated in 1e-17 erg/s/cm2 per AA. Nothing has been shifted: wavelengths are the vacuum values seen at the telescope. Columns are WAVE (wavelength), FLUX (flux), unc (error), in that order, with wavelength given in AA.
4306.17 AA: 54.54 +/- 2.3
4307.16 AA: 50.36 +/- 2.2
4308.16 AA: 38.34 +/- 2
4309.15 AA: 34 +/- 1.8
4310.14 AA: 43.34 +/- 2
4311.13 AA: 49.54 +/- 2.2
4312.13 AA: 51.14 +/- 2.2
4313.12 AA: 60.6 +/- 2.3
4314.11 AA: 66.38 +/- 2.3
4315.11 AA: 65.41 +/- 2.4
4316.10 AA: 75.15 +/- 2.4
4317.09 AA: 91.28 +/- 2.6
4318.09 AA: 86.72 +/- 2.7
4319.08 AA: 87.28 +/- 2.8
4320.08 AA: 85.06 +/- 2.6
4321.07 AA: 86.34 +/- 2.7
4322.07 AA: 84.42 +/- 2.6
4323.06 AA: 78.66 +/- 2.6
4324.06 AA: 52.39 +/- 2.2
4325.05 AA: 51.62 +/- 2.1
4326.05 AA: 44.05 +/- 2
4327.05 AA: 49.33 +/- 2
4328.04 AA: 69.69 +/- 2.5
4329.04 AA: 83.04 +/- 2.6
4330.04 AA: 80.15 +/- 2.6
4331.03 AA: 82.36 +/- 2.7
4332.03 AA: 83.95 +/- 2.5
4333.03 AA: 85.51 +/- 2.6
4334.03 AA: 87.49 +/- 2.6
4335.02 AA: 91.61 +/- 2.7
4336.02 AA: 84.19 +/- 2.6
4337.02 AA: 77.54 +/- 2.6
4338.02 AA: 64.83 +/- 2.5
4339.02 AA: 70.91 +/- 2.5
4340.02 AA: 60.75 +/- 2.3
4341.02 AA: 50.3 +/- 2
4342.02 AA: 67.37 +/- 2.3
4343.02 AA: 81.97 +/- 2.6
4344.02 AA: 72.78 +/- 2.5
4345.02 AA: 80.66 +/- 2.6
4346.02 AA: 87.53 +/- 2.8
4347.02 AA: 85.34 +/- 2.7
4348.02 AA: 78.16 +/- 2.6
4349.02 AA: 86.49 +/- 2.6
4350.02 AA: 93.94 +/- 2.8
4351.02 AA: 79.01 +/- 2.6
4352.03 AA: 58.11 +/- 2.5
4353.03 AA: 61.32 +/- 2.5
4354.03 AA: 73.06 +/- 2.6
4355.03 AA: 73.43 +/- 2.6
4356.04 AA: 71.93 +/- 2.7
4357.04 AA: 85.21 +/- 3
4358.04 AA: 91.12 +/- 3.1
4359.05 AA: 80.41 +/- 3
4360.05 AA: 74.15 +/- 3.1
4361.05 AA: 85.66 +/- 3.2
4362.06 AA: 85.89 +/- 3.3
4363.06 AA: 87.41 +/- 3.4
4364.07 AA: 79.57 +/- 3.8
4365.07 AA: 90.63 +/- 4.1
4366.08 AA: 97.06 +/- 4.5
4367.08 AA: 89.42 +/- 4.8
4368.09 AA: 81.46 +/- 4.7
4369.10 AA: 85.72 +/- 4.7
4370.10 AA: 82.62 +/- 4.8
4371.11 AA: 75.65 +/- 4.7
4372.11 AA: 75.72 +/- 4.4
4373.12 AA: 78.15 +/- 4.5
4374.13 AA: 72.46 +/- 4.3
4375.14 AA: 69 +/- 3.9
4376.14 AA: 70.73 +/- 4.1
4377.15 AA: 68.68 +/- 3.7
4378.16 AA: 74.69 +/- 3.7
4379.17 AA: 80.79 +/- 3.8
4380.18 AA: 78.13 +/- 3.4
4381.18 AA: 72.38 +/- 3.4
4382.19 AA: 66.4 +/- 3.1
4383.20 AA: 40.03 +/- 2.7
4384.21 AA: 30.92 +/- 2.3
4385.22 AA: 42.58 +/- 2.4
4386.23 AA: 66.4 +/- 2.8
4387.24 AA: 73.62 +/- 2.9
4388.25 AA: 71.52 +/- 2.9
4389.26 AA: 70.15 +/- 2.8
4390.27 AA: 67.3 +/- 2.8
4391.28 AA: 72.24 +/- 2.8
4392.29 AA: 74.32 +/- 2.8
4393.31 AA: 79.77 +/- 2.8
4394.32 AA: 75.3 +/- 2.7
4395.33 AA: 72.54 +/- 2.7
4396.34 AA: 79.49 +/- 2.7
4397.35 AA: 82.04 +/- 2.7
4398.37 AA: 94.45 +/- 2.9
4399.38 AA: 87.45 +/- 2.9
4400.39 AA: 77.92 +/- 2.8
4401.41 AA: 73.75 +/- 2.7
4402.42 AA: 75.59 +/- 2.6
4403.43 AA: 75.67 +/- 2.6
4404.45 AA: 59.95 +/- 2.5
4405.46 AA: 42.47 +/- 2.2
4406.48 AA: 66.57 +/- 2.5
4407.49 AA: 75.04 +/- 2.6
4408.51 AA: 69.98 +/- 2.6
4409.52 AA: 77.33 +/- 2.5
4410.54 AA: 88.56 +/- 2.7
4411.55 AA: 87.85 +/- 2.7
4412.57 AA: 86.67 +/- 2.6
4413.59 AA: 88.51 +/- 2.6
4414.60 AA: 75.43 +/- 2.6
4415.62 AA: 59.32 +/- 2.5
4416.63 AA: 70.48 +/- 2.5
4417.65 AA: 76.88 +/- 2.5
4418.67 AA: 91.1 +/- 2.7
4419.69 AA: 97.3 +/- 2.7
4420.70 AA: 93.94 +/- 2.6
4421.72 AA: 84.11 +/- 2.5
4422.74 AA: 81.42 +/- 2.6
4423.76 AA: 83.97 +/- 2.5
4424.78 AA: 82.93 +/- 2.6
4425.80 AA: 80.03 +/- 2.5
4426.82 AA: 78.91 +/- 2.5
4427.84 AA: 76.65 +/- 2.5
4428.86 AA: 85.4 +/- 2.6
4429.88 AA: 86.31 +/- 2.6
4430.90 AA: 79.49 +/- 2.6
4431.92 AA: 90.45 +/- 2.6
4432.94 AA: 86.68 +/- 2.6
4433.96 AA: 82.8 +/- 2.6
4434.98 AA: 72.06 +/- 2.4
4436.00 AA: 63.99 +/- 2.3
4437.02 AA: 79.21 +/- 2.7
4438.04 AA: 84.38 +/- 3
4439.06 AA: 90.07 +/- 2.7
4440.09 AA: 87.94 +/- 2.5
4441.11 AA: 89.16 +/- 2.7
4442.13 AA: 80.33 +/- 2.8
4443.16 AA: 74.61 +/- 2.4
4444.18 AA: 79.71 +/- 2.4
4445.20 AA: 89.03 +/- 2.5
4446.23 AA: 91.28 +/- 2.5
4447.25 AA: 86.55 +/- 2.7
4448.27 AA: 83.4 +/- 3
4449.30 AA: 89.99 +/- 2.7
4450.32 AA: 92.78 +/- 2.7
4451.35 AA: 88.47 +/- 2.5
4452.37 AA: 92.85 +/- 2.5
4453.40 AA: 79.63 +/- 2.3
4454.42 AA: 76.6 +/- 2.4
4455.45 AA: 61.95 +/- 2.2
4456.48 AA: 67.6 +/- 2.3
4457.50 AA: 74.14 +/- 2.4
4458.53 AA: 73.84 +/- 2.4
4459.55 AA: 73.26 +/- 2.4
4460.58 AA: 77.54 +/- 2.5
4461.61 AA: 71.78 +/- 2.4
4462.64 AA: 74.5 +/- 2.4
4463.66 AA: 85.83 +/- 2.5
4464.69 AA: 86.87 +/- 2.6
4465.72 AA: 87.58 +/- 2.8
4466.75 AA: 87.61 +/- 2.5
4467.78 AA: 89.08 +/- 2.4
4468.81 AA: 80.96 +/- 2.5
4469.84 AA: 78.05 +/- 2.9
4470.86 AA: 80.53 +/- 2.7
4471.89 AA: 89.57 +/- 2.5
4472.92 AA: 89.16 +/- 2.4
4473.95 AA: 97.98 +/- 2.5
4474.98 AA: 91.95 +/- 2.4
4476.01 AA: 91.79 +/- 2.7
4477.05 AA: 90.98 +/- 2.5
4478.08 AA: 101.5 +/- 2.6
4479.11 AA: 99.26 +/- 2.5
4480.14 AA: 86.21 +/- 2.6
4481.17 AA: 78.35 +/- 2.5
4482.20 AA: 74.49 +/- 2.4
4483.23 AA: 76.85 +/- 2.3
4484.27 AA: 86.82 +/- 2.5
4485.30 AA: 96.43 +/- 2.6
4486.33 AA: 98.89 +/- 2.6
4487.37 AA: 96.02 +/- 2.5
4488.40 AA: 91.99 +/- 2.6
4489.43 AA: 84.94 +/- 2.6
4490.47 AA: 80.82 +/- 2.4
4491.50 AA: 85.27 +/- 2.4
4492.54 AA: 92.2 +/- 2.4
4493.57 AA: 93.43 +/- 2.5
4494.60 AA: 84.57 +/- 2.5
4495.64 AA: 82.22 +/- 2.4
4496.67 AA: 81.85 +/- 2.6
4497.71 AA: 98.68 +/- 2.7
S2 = 1.2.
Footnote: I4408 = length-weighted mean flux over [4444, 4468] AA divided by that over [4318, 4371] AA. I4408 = 1.05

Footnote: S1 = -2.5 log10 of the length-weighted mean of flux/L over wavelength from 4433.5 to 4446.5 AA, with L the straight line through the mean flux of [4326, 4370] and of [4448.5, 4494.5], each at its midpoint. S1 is 0.02 mag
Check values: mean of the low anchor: 78.4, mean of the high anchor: 85.1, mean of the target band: 81.7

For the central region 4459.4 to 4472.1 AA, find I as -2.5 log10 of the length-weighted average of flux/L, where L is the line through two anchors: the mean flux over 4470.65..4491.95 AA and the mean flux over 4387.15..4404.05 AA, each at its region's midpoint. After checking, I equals 0.07 mag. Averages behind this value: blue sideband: 76.6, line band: 81.8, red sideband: 89.2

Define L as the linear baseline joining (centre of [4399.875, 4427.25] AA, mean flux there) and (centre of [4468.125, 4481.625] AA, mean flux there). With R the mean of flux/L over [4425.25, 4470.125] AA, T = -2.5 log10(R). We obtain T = 0.03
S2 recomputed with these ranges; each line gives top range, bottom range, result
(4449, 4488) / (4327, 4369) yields 1.13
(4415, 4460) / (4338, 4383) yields 1.10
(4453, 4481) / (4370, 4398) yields 1.23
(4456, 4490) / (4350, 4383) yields 1.15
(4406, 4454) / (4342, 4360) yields 1.09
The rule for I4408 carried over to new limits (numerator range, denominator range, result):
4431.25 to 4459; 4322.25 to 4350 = 1.10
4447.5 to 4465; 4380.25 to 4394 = 1.24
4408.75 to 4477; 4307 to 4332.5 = 1.24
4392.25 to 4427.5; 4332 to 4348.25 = 1.02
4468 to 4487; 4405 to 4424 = 1.12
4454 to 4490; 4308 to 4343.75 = 1.21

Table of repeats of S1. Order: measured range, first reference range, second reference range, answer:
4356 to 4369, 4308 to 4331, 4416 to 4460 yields -0.18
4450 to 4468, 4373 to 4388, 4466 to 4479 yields 0.08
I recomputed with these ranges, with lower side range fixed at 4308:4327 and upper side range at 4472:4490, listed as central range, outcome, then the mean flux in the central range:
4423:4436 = 0.01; 81.4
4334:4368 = -0.13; 78.9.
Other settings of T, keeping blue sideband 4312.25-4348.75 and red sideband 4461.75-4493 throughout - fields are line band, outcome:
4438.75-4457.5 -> 0.02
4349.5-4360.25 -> 0.00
